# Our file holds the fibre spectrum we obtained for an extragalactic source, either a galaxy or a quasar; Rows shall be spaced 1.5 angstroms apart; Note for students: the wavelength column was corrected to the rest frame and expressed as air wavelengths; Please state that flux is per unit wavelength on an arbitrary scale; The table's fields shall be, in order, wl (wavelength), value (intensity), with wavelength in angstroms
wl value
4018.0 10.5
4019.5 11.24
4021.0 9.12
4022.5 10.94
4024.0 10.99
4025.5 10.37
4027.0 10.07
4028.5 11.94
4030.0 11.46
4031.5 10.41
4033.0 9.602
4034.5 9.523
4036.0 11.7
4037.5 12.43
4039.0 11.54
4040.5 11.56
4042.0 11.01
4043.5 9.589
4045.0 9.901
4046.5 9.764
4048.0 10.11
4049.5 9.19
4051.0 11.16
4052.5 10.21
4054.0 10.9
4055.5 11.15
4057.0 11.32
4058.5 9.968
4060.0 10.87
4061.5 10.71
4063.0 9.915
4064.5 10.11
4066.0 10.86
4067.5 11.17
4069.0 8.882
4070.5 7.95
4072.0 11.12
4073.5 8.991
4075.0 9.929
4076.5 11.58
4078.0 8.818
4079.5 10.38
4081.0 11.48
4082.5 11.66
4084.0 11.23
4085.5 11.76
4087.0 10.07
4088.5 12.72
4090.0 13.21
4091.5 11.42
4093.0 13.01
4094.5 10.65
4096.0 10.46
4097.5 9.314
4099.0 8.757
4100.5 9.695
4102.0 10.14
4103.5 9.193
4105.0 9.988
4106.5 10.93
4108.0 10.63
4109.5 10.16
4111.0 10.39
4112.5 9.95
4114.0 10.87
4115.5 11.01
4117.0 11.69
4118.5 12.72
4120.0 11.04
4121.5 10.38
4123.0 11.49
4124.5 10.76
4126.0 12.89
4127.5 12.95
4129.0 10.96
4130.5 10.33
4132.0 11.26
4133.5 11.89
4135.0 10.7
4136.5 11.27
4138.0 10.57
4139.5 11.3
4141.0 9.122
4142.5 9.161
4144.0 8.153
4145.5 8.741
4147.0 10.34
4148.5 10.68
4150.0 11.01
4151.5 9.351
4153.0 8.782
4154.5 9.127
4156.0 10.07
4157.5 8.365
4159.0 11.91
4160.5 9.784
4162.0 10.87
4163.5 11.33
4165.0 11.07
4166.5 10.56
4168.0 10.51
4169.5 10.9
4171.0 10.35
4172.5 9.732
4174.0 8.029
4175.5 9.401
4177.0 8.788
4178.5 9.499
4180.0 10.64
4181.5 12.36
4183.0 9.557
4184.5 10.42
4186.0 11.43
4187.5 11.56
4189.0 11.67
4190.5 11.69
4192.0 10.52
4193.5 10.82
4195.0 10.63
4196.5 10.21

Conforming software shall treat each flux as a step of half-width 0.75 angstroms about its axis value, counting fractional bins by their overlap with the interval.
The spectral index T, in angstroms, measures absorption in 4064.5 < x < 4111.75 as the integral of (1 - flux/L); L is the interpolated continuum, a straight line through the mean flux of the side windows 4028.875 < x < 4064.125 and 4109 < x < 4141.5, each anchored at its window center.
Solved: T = 1.5 angstroms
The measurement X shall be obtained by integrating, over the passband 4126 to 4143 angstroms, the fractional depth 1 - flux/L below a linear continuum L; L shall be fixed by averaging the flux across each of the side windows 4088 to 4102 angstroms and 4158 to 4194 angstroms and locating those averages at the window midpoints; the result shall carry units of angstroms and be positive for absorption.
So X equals -0.4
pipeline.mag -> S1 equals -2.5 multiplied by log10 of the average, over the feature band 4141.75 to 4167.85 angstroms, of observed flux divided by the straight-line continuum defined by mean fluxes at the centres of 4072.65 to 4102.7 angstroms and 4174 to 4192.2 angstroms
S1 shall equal 0.066 mag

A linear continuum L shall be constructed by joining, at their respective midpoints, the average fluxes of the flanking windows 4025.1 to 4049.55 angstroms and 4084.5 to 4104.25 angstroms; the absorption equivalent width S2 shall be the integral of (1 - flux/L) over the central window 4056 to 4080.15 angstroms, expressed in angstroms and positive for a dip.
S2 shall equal 1.3 angstroms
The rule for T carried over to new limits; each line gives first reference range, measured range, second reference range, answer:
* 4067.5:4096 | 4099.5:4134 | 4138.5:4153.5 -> -2.40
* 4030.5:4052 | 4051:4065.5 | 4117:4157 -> -0.08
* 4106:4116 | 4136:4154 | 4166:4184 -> 0.75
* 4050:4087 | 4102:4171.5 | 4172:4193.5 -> -0.76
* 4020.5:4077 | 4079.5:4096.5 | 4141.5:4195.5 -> -1.93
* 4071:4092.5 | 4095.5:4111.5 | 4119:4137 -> 1.74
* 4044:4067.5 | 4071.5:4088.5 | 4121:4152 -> -0.37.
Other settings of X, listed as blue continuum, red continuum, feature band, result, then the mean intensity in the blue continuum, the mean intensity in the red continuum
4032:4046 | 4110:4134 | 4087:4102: 0.21 angstroms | 10.7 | 11.3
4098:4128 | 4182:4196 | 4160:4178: 1.29 angstroms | 10.8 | 10.9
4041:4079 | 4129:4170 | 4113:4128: -1.86 angstroms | 10.2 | 10.3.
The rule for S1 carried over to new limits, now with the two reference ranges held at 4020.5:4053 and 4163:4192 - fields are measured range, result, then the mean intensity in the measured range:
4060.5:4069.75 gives 0.03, 10.3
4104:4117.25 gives 0.00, 10.6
